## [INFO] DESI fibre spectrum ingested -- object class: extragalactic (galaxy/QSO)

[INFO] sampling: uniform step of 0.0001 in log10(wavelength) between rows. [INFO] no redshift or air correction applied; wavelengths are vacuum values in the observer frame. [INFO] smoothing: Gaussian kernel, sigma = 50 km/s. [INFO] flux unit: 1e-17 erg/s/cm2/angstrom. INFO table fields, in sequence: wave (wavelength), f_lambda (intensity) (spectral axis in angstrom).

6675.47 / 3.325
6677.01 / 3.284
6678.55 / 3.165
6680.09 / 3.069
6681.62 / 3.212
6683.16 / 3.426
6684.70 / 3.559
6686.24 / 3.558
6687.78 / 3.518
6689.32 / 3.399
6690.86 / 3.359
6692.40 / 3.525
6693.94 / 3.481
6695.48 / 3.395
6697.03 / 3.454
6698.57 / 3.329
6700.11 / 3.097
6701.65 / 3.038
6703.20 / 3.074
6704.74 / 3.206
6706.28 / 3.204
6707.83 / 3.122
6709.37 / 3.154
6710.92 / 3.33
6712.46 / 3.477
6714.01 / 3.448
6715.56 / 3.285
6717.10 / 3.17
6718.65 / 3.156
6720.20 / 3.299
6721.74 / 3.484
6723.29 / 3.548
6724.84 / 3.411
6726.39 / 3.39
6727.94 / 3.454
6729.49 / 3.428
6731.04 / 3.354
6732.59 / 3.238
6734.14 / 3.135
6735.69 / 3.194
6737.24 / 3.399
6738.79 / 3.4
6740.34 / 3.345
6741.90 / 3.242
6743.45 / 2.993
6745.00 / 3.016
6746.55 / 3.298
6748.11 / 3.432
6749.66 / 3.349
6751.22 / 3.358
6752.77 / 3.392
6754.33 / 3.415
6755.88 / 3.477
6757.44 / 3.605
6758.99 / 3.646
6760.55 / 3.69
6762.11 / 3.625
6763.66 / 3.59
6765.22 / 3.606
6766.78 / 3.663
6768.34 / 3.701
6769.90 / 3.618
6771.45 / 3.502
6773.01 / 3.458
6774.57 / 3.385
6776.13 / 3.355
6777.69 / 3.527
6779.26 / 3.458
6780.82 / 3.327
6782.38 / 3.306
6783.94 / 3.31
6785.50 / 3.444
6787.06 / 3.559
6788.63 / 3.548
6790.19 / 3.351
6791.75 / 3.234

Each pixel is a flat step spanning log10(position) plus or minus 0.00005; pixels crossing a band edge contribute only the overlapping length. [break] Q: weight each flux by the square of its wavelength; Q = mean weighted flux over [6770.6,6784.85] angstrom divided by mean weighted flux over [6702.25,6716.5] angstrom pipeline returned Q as 1.07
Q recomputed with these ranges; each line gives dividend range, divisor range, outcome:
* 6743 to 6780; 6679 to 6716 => 1.06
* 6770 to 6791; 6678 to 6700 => 1.04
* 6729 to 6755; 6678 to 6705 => 1.00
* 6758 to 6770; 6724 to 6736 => 1.10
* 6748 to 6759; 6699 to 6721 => 1.08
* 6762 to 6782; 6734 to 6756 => 1.08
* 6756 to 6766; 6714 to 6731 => 1.09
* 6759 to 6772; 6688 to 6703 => 1.11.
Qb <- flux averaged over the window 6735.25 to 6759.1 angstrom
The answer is 3.34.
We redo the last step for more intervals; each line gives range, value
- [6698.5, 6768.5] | 3.35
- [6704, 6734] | 3.32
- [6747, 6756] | 3.39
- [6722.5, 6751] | 3.31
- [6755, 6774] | 3.6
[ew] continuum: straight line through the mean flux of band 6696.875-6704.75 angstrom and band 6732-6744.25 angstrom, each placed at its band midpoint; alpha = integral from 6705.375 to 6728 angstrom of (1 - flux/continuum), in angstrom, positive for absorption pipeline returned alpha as -0.8 angstrom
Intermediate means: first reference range 3.18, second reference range 3.24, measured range 3.32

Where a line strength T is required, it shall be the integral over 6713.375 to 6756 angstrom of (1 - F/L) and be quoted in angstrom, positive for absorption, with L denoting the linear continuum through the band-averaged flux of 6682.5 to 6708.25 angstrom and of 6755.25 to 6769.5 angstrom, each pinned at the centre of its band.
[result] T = 2.22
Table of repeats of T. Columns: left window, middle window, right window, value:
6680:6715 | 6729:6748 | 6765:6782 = 0.9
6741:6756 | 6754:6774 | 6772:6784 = -1.4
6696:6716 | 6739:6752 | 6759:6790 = 0.5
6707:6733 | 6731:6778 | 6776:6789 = -0.5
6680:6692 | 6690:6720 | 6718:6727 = 1.0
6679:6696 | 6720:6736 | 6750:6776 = 0.5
